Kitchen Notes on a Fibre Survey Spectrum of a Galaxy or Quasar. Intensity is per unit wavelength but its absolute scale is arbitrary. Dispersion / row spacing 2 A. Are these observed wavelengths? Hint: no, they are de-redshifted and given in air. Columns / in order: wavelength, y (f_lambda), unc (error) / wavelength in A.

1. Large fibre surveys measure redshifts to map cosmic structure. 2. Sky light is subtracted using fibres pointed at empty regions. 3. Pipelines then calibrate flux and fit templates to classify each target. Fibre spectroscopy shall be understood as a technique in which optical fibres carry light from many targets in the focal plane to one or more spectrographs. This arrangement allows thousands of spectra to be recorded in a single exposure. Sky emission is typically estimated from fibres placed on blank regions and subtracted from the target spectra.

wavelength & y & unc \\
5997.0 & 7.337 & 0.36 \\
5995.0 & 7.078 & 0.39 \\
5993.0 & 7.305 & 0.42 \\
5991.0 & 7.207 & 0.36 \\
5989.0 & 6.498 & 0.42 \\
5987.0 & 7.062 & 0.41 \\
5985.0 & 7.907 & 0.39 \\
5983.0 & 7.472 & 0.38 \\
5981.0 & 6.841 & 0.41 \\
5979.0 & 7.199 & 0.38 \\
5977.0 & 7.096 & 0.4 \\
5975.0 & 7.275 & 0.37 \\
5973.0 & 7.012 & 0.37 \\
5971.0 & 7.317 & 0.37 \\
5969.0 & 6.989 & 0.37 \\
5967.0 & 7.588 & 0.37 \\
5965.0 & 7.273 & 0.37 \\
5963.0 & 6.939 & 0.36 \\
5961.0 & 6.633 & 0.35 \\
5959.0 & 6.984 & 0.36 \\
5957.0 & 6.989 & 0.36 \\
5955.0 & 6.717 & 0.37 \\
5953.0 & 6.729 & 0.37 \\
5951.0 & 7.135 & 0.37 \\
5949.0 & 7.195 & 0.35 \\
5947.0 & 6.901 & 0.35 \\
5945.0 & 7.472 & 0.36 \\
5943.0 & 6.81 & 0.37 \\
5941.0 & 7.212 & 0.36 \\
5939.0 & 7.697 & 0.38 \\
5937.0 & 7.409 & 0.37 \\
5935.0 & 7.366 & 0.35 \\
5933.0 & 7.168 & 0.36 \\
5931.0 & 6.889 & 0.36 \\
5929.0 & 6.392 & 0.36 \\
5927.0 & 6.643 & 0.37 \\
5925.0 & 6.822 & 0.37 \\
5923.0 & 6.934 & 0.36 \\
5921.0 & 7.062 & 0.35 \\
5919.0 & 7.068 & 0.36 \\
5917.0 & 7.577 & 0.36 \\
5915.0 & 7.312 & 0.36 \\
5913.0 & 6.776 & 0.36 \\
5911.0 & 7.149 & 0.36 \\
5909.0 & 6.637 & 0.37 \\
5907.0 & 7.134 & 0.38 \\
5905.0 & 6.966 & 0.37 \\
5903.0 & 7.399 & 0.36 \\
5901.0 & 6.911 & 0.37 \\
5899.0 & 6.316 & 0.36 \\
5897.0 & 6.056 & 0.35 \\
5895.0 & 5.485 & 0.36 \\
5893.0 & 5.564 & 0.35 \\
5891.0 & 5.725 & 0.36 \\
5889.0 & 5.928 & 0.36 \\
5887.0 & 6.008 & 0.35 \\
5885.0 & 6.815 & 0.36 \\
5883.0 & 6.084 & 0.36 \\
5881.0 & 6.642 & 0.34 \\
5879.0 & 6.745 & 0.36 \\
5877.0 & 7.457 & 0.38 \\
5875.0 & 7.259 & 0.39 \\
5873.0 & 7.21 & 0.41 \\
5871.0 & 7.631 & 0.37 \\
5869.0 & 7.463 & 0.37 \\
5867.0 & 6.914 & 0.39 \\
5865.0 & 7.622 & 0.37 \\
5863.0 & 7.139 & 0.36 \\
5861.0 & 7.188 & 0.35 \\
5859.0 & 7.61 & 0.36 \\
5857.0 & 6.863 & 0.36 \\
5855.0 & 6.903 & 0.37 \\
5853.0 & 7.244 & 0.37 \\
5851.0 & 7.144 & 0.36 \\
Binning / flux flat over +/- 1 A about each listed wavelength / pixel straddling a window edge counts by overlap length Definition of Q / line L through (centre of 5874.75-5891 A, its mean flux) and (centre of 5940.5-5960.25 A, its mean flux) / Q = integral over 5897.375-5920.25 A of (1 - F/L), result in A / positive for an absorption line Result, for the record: -1.0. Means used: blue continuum 6.53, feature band 7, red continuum 7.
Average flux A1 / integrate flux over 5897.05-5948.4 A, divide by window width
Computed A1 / 7.02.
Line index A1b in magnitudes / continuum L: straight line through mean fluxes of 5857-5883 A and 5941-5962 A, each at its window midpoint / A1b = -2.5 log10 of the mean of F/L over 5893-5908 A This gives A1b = 0.09 mag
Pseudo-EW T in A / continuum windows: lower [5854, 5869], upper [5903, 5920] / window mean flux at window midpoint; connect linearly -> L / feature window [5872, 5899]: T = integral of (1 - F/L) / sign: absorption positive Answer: 2.90 A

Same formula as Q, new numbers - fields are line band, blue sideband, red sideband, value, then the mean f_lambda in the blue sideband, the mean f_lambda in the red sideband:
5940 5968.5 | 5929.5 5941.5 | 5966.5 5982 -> 0.7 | 7.26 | 7.15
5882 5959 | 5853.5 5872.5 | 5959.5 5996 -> 4.2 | 7.26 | 7.15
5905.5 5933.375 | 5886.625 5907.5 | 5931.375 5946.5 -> -0.6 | 6.31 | 7.27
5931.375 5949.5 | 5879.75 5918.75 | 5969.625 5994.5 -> -1.0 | 6.56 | 7.18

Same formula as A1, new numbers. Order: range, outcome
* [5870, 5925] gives 6.74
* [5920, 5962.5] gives 7.01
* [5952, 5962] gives 6.81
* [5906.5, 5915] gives 6.96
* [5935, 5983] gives 7.12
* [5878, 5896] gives 6.11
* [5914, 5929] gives 7.02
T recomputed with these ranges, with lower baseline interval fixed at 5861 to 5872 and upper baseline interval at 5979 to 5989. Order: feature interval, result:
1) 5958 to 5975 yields 0.3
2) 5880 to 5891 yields 1.6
